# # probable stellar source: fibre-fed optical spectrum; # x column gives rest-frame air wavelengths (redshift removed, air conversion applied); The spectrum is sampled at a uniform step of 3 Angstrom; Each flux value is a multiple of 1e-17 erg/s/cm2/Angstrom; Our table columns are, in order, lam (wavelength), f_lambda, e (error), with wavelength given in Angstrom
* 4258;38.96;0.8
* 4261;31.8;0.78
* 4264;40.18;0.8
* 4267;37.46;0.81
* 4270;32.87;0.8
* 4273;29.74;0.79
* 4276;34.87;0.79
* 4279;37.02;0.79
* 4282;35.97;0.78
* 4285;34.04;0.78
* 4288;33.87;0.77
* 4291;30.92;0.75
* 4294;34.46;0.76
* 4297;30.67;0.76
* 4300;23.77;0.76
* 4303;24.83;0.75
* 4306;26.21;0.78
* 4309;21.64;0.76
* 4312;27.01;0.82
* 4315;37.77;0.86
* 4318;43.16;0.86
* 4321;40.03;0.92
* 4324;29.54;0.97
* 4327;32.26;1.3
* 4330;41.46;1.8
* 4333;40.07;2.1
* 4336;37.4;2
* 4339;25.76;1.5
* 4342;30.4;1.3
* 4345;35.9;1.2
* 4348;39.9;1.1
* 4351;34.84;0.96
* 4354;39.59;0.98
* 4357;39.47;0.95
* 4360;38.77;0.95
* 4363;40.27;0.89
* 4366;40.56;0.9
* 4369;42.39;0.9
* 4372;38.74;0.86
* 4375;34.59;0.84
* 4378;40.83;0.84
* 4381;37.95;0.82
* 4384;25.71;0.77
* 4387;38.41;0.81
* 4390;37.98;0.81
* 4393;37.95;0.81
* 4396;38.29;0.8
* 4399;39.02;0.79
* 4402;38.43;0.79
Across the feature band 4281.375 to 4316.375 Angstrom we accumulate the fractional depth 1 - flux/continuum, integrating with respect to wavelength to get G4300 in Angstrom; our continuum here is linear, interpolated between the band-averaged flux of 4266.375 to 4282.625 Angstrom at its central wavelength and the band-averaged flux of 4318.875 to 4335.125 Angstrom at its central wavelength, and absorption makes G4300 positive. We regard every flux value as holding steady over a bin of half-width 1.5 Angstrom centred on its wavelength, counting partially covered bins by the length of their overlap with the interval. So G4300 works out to 5.55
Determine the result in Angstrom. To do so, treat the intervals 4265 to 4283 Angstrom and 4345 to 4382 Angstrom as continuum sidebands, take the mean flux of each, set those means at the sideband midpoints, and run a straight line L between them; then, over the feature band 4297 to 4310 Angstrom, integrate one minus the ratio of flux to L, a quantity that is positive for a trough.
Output 4.0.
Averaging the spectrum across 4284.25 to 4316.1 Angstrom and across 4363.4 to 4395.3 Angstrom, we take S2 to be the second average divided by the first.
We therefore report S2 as 1.3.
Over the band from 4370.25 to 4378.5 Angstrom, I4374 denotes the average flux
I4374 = 37.8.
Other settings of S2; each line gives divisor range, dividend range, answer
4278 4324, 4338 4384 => 1.16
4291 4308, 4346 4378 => 1.39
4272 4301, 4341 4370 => 1.17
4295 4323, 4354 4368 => 1.30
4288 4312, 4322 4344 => 1.22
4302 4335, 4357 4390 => 1.14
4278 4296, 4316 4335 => 1.10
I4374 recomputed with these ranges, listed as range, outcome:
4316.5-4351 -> 35.9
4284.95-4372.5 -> 34.5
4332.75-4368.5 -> 37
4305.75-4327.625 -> 32.5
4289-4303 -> 29.5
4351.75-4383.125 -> 38.9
